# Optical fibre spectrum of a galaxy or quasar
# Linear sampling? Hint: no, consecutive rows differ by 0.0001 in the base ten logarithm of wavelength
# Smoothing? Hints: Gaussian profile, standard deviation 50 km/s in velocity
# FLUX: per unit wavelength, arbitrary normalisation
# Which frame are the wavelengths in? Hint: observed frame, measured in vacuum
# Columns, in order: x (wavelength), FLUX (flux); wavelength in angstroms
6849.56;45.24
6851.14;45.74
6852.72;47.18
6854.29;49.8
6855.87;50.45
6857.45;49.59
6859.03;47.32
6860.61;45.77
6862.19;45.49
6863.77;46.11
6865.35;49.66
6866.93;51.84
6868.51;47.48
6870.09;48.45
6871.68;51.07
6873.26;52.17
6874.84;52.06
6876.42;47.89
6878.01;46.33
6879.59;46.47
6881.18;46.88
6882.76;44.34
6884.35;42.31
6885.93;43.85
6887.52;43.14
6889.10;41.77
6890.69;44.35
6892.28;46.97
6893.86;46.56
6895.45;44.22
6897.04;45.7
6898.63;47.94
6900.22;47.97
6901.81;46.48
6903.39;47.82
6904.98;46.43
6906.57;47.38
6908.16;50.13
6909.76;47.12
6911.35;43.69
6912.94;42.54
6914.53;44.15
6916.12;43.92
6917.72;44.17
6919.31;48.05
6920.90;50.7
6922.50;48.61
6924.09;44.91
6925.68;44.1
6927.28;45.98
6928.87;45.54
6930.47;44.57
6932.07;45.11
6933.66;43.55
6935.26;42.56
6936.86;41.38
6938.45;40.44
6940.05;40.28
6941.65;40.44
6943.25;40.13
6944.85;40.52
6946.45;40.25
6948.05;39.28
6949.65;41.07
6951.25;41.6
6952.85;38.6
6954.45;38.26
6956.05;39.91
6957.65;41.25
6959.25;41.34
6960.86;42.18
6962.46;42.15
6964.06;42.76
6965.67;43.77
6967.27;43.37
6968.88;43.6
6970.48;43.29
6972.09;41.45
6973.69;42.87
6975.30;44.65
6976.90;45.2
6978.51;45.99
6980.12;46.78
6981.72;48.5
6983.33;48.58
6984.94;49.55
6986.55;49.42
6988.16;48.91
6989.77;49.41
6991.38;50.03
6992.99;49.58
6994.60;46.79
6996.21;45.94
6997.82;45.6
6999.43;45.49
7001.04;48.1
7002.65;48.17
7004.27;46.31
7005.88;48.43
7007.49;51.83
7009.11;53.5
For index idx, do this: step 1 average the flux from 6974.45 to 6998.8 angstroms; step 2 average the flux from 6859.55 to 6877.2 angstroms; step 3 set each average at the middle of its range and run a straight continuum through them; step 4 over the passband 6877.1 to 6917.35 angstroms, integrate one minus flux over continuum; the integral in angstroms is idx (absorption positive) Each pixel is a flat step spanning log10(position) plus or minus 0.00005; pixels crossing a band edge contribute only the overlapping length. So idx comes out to 2.53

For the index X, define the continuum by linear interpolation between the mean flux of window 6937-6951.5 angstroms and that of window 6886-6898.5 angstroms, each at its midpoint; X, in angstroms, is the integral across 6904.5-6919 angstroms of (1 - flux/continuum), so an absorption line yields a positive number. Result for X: -0.81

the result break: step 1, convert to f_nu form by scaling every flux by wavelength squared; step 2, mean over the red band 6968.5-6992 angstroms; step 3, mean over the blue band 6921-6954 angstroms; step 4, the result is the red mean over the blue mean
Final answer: 1.11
